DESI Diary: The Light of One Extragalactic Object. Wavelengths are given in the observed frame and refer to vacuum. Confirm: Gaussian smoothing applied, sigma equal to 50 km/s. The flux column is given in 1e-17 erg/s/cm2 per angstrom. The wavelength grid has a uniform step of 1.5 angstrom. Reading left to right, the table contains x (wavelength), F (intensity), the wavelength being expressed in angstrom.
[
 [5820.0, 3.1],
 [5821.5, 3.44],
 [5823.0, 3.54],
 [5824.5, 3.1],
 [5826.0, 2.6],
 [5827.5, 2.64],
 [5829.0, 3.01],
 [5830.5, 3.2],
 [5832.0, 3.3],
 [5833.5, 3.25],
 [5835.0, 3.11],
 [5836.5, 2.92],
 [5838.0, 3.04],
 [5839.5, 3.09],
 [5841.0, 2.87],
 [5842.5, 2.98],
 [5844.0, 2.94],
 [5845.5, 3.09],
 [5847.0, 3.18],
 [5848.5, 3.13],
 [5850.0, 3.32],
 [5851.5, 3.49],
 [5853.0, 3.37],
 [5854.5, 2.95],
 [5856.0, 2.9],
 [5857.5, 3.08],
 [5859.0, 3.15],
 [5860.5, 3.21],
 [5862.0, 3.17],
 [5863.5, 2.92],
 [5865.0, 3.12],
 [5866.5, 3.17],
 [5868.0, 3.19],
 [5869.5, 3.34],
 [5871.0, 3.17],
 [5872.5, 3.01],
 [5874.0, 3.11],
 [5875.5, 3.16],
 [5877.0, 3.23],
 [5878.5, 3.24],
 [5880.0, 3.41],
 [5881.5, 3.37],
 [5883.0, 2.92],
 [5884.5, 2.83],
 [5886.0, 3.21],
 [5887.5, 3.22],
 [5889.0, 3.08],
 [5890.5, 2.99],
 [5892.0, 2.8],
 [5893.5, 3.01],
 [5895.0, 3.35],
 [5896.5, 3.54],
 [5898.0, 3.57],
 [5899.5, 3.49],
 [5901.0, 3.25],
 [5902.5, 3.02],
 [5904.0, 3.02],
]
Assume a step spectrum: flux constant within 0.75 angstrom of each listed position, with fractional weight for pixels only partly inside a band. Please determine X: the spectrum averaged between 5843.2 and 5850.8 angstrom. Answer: 3.13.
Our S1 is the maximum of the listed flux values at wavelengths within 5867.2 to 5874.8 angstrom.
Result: 3.34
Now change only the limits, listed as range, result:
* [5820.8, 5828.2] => 3.54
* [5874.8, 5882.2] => 3.41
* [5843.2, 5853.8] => 3.49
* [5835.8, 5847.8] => 3.18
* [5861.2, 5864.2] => 3.17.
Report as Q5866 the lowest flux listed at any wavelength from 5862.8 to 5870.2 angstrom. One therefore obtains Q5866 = 2.92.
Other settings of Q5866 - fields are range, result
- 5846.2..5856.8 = 2.9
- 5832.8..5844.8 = 2.87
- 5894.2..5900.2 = 3.35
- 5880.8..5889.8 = 2.83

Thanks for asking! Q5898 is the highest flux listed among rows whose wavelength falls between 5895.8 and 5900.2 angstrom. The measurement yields 3.57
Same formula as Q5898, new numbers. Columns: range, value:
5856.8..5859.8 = 3.15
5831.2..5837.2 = 3.3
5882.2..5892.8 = 3.22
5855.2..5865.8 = 3.21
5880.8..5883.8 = 3.37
